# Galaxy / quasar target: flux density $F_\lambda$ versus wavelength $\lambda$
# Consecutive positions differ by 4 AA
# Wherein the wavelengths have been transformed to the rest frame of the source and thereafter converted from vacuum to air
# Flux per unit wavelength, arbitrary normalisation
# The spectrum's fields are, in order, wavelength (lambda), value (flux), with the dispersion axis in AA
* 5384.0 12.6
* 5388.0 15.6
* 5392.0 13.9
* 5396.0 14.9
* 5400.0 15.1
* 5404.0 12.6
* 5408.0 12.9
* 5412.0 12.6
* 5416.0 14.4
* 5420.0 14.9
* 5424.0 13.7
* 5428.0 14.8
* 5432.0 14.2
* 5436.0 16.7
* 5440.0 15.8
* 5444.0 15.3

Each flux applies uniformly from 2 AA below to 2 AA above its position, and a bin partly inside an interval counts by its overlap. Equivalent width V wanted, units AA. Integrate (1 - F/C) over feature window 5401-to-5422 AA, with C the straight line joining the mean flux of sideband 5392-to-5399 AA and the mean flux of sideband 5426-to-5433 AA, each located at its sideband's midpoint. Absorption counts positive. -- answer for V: 1.49 AA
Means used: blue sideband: 14.6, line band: 13.6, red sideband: 14.5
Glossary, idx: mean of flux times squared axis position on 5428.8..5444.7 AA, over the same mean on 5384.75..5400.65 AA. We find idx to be 1.07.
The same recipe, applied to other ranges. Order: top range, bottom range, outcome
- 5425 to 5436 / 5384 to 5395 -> 1.05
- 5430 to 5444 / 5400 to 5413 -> 1.20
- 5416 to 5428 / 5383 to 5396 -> 1.02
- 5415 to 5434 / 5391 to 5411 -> 1.05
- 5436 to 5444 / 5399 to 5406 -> 1.18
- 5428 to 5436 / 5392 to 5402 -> 1.03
